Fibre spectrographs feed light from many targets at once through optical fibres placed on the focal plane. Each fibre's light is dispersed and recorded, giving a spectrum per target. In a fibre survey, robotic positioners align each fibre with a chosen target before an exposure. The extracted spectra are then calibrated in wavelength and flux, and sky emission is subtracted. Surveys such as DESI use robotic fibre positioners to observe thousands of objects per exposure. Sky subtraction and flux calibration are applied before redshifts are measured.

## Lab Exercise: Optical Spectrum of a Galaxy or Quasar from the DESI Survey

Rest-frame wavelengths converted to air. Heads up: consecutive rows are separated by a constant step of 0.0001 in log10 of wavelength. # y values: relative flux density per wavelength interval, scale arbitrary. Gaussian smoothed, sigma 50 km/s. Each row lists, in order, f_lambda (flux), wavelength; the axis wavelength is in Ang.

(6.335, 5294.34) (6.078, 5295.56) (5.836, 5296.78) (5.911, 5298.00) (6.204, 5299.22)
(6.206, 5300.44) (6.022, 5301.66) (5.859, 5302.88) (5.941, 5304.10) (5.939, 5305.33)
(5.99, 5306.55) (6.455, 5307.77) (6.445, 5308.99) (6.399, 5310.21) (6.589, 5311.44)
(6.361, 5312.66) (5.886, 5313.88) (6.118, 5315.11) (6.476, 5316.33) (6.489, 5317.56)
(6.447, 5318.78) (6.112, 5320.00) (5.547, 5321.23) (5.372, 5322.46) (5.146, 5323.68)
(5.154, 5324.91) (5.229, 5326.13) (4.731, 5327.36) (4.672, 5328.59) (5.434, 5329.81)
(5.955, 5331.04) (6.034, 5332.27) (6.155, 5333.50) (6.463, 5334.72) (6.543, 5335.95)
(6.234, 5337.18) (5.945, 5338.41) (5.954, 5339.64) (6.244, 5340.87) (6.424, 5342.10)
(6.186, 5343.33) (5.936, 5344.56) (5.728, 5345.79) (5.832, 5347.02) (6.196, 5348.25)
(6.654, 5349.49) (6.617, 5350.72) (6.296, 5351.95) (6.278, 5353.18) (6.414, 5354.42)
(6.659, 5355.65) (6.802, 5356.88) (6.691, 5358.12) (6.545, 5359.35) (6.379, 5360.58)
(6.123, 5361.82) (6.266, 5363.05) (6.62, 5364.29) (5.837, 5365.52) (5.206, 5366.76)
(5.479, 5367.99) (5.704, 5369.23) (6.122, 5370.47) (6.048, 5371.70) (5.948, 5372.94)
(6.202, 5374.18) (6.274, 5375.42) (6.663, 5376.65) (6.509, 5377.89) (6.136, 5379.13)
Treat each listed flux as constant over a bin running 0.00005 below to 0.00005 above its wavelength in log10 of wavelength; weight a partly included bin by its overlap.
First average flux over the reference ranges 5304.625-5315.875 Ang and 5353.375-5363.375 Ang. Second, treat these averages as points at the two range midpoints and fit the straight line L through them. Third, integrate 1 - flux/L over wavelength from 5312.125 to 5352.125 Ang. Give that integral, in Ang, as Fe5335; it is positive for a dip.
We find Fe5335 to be 2.5 Ang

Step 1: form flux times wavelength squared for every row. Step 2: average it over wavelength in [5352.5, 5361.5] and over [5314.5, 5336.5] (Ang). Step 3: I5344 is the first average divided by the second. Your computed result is 1.1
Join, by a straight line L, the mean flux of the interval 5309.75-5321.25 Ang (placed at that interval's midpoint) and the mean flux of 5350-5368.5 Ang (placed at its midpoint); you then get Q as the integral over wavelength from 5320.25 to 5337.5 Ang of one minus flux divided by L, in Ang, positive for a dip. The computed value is 1.8 Ang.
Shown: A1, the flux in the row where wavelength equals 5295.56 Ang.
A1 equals 6.078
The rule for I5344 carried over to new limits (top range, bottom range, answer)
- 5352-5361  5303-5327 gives 1.11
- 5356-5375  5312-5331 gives 1.10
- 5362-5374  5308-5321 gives 0.96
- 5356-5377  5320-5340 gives 1.10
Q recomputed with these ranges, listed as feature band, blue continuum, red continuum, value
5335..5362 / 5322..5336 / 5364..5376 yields -2.76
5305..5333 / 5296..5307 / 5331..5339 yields 1.06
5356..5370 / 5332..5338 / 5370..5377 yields 0.15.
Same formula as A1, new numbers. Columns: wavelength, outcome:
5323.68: 5.146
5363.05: 6.266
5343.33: 6.186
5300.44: 6.206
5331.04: 5.955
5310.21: 6.399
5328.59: 4.672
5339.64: 5.954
